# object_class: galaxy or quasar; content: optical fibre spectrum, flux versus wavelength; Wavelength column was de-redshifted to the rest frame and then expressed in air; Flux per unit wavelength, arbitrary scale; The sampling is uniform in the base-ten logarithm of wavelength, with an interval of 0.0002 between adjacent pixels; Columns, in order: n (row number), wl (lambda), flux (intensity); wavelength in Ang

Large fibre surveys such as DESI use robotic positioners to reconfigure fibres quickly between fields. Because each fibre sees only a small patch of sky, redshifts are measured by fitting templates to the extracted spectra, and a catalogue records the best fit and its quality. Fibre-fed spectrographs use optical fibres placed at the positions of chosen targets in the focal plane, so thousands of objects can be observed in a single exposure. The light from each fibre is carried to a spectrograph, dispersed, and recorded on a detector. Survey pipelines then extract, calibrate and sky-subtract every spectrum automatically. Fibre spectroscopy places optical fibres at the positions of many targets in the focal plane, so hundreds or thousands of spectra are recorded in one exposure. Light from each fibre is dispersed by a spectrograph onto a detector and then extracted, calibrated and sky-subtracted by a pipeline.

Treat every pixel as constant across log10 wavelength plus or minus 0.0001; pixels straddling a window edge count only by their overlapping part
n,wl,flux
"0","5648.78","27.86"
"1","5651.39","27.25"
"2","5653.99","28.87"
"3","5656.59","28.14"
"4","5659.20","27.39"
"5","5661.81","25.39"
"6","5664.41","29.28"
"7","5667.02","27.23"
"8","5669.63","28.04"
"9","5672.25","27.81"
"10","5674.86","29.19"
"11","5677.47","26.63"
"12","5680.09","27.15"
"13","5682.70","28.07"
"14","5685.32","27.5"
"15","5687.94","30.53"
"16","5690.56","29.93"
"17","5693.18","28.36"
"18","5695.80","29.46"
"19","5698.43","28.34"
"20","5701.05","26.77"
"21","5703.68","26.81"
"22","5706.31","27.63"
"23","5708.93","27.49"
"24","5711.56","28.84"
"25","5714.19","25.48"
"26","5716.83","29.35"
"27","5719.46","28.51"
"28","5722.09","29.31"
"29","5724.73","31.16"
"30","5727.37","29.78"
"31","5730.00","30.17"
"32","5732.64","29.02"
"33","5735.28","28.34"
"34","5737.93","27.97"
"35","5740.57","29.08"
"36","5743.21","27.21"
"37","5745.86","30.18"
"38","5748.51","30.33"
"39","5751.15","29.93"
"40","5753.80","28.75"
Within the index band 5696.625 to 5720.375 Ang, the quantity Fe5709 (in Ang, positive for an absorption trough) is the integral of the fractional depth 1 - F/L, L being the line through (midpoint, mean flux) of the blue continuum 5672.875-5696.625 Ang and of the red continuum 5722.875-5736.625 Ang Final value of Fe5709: 1.1 Ang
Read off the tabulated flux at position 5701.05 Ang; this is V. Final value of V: 26.77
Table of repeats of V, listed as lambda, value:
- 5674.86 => 29.19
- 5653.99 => 28.87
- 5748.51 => 30.33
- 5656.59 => 28.14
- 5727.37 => 29.78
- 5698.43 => 28.34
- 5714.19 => 25.48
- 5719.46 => 28.51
